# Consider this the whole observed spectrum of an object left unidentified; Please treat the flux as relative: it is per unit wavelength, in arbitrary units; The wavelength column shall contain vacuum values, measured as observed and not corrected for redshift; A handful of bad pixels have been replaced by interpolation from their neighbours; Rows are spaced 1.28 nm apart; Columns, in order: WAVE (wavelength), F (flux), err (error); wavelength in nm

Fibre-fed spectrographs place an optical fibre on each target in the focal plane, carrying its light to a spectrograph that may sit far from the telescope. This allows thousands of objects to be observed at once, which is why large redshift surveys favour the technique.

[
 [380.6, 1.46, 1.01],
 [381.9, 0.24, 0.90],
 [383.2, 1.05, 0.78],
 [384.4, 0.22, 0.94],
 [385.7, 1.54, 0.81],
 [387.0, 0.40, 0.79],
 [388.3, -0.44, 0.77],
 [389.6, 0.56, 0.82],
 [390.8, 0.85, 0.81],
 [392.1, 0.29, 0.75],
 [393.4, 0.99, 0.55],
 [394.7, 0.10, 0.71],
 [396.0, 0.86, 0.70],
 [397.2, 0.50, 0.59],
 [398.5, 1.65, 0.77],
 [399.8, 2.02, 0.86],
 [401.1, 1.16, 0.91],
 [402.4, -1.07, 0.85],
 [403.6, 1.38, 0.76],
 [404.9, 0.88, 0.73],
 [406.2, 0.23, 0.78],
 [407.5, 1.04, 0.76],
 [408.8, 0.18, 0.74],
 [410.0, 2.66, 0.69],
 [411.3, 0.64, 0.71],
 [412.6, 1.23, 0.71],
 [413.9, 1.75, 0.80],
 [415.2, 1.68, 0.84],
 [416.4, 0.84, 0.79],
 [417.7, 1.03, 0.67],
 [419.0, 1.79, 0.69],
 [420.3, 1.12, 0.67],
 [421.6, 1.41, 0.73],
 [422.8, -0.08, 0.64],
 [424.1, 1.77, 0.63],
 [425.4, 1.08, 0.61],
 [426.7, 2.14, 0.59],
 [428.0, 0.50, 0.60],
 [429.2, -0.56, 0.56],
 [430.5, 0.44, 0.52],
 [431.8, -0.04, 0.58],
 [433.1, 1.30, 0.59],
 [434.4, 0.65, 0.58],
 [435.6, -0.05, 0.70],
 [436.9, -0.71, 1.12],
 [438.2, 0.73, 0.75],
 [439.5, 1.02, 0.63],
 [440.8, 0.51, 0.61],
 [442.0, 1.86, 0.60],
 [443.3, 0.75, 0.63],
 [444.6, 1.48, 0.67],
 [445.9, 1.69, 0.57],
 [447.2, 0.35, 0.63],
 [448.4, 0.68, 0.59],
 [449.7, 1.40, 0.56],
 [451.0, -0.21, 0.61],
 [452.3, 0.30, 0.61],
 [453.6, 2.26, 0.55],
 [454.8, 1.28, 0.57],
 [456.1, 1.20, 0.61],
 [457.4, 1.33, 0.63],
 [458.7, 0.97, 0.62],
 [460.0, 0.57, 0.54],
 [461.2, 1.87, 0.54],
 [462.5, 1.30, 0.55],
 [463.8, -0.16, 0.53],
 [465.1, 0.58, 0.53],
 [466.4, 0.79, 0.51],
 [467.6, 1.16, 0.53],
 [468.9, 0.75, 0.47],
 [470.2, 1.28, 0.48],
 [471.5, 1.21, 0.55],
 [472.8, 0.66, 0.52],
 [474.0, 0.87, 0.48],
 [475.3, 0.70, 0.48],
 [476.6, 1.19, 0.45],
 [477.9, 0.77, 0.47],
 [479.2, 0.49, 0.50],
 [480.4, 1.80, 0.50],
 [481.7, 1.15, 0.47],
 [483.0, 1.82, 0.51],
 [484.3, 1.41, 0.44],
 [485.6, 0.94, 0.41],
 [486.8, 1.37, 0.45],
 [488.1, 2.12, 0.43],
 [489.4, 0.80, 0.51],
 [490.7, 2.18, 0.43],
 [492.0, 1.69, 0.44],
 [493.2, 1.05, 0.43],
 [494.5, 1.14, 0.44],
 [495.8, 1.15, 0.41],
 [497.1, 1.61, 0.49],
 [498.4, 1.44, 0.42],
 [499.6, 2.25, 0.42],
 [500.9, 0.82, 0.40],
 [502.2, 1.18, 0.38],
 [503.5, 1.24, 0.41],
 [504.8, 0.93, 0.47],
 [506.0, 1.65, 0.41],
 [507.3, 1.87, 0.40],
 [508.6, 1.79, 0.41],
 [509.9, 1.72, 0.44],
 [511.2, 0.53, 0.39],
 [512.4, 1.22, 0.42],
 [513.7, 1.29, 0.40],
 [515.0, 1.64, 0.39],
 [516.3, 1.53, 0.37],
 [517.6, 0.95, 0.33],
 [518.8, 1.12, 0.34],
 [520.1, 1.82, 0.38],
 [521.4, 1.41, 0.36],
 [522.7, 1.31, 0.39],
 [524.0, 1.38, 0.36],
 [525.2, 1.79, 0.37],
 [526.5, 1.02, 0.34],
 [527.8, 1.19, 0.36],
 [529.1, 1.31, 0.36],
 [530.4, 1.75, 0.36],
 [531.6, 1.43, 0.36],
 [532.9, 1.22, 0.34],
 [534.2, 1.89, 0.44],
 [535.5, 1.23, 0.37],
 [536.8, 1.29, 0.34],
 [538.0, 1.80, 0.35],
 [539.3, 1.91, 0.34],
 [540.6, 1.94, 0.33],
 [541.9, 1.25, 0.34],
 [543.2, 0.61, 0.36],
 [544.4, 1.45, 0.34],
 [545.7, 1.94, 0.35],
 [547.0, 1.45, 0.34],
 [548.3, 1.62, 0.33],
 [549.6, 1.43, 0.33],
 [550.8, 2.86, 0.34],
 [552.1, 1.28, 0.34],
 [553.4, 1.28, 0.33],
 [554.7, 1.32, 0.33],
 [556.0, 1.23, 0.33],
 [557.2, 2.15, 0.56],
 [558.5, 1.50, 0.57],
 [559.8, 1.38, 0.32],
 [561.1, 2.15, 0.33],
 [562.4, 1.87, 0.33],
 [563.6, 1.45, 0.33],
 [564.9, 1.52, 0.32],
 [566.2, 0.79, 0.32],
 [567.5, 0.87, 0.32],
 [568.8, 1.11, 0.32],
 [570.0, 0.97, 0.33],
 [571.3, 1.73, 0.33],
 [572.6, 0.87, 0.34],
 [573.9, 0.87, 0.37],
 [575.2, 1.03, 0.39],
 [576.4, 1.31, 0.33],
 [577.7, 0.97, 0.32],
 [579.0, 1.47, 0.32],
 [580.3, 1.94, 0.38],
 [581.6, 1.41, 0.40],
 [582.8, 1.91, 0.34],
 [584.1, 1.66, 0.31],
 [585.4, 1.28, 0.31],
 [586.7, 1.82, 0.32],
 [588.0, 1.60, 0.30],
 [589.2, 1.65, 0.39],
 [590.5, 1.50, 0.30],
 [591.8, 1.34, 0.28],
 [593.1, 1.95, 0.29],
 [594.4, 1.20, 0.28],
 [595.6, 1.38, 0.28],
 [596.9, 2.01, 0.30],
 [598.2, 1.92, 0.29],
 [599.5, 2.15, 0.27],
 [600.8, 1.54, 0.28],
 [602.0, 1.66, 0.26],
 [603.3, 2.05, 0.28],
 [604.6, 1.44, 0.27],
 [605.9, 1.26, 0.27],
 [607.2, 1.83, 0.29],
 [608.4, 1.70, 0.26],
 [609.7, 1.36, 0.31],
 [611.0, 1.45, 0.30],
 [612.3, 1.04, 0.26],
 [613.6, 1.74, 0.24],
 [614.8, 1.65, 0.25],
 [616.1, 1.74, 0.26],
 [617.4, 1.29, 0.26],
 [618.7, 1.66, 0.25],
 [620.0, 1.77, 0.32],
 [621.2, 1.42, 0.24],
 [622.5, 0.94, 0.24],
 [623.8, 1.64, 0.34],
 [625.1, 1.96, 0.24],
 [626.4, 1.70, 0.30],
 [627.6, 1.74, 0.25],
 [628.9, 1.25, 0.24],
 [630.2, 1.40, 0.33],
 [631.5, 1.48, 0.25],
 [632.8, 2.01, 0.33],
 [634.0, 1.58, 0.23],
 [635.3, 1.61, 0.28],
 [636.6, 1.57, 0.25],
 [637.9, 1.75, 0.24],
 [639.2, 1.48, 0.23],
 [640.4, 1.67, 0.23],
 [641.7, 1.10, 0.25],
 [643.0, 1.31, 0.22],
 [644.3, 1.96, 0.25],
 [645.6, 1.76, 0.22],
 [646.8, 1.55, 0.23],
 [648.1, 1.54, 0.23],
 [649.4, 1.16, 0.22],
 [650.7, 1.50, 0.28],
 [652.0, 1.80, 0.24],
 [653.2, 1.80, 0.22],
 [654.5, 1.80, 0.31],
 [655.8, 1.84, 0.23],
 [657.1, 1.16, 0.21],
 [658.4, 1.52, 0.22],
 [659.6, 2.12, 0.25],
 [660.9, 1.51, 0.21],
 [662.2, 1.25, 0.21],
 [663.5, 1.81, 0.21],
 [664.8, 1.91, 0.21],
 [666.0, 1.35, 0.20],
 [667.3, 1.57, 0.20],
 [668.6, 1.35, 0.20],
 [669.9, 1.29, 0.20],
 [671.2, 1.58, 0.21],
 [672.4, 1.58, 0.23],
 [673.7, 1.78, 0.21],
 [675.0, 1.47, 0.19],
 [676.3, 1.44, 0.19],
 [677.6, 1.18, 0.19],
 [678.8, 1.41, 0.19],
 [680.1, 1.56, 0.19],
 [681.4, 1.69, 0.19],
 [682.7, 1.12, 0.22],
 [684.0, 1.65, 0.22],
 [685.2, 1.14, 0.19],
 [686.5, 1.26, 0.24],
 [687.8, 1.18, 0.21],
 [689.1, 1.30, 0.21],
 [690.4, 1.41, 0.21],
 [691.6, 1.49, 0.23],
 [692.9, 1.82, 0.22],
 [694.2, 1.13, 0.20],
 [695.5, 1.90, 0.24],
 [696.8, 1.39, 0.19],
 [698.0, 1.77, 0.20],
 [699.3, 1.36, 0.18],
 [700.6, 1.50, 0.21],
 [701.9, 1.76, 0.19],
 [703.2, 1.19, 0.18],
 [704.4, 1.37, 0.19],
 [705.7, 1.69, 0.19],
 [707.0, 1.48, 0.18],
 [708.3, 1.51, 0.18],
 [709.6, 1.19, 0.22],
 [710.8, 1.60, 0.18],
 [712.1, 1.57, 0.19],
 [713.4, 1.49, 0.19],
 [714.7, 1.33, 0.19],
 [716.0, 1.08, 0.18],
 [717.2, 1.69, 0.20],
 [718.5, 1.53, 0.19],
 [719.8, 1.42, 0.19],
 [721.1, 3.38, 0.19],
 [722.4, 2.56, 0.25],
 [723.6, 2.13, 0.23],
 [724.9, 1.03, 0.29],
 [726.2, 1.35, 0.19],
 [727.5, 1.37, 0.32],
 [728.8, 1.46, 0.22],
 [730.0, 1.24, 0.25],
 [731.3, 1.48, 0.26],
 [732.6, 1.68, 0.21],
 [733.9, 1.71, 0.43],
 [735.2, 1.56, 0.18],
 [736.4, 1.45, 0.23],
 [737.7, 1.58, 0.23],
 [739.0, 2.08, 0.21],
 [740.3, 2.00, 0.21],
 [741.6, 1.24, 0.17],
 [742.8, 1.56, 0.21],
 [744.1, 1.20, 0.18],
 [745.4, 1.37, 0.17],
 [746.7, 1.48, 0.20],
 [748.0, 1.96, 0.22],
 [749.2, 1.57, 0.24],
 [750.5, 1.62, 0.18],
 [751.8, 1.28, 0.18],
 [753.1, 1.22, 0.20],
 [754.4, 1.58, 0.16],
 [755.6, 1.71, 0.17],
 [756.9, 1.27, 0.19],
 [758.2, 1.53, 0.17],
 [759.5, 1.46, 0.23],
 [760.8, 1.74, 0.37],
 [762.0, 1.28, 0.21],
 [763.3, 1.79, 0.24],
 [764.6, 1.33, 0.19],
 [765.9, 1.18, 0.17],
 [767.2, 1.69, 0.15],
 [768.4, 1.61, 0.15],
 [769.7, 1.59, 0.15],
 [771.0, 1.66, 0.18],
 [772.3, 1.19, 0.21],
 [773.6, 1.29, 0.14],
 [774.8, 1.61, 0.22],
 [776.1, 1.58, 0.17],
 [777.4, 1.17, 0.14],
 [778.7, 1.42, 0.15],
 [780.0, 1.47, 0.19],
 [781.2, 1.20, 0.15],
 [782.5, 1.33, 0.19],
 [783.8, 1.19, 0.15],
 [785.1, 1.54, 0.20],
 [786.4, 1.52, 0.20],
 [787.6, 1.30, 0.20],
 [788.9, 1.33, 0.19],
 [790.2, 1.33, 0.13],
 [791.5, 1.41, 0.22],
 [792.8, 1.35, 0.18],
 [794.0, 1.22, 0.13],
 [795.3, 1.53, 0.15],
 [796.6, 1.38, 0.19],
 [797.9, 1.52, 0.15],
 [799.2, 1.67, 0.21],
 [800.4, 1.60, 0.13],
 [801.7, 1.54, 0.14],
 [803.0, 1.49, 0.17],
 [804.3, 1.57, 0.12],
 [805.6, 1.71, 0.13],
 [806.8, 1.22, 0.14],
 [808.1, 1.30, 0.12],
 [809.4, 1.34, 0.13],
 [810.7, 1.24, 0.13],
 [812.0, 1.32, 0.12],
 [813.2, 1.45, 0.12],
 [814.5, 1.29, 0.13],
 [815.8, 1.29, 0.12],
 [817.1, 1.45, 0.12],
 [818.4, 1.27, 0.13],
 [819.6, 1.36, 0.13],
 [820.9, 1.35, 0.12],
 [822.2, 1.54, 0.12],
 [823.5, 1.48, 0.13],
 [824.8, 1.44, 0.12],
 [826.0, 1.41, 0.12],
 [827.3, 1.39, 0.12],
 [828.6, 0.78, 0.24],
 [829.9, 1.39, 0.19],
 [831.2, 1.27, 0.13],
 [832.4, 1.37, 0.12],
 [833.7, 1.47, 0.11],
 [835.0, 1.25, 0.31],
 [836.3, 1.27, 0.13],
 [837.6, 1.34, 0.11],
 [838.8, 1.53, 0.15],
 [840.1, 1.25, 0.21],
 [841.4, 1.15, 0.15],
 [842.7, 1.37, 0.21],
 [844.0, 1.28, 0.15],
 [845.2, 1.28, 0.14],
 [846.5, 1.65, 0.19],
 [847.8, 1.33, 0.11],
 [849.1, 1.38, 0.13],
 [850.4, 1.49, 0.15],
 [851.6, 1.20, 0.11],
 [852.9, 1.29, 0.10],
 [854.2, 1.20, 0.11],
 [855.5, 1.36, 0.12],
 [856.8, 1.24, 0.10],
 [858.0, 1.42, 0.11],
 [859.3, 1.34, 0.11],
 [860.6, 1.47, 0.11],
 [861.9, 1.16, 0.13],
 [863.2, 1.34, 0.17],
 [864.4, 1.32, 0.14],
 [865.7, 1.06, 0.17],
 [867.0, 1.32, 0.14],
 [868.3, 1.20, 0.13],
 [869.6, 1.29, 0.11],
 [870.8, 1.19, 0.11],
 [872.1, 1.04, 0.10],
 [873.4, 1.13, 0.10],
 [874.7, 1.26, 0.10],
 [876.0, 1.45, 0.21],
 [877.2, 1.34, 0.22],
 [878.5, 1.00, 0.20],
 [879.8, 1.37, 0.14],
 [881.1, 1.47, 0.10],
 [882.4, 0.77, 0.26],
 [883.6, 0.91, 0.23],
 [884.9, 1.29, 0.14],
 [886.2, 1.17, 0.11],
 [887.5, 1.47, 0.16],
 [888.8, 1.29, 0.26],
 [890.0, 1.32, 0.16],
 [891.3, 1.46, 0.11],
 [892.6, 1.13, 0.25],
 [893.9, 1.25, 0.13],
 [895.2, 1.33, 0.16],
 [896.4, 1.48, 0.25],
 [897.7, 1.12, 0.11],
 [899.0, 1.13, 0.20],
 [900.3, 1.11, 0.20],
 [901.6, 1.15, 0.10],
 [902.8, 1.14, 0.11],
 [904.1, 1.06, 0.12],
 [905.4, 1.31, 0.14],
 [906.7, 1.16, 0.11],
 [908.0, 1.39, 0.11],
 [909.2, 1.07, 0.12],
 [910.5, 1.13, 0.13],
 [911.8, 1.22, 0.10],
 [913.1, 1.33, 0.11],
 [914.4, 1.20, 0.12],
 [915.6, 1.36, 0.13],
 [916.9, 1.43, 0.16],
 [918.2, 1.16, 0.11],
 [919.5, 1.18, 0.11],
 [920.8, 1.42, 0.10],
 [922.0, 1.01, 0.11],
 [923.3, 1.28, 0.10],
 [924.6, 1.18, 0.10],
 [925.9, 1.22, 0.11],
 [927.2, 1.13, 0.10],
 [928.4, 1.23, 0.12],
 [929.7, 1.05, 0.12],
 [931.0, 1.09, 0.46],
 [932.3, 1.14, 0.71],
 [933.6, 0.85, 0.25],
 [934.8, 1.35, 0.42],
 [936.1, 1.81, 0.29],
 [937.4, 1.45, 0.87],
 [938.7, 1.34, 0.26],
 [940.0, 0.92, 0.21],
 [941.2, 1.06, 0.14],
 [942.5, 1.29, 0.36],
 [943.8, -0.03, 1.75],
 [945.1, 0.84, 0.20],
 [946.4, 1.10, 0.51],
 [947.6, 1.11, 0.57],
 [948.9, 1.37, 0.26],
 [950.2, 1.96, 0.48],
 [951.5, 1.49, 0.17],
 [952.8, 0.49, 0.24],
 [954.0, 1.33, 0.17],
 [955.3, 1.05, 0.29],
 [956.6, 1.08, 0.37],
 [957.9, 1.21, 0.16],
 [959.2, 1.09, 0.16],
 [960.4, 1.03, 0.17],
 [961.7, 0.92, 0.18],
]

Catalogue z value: 0.099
